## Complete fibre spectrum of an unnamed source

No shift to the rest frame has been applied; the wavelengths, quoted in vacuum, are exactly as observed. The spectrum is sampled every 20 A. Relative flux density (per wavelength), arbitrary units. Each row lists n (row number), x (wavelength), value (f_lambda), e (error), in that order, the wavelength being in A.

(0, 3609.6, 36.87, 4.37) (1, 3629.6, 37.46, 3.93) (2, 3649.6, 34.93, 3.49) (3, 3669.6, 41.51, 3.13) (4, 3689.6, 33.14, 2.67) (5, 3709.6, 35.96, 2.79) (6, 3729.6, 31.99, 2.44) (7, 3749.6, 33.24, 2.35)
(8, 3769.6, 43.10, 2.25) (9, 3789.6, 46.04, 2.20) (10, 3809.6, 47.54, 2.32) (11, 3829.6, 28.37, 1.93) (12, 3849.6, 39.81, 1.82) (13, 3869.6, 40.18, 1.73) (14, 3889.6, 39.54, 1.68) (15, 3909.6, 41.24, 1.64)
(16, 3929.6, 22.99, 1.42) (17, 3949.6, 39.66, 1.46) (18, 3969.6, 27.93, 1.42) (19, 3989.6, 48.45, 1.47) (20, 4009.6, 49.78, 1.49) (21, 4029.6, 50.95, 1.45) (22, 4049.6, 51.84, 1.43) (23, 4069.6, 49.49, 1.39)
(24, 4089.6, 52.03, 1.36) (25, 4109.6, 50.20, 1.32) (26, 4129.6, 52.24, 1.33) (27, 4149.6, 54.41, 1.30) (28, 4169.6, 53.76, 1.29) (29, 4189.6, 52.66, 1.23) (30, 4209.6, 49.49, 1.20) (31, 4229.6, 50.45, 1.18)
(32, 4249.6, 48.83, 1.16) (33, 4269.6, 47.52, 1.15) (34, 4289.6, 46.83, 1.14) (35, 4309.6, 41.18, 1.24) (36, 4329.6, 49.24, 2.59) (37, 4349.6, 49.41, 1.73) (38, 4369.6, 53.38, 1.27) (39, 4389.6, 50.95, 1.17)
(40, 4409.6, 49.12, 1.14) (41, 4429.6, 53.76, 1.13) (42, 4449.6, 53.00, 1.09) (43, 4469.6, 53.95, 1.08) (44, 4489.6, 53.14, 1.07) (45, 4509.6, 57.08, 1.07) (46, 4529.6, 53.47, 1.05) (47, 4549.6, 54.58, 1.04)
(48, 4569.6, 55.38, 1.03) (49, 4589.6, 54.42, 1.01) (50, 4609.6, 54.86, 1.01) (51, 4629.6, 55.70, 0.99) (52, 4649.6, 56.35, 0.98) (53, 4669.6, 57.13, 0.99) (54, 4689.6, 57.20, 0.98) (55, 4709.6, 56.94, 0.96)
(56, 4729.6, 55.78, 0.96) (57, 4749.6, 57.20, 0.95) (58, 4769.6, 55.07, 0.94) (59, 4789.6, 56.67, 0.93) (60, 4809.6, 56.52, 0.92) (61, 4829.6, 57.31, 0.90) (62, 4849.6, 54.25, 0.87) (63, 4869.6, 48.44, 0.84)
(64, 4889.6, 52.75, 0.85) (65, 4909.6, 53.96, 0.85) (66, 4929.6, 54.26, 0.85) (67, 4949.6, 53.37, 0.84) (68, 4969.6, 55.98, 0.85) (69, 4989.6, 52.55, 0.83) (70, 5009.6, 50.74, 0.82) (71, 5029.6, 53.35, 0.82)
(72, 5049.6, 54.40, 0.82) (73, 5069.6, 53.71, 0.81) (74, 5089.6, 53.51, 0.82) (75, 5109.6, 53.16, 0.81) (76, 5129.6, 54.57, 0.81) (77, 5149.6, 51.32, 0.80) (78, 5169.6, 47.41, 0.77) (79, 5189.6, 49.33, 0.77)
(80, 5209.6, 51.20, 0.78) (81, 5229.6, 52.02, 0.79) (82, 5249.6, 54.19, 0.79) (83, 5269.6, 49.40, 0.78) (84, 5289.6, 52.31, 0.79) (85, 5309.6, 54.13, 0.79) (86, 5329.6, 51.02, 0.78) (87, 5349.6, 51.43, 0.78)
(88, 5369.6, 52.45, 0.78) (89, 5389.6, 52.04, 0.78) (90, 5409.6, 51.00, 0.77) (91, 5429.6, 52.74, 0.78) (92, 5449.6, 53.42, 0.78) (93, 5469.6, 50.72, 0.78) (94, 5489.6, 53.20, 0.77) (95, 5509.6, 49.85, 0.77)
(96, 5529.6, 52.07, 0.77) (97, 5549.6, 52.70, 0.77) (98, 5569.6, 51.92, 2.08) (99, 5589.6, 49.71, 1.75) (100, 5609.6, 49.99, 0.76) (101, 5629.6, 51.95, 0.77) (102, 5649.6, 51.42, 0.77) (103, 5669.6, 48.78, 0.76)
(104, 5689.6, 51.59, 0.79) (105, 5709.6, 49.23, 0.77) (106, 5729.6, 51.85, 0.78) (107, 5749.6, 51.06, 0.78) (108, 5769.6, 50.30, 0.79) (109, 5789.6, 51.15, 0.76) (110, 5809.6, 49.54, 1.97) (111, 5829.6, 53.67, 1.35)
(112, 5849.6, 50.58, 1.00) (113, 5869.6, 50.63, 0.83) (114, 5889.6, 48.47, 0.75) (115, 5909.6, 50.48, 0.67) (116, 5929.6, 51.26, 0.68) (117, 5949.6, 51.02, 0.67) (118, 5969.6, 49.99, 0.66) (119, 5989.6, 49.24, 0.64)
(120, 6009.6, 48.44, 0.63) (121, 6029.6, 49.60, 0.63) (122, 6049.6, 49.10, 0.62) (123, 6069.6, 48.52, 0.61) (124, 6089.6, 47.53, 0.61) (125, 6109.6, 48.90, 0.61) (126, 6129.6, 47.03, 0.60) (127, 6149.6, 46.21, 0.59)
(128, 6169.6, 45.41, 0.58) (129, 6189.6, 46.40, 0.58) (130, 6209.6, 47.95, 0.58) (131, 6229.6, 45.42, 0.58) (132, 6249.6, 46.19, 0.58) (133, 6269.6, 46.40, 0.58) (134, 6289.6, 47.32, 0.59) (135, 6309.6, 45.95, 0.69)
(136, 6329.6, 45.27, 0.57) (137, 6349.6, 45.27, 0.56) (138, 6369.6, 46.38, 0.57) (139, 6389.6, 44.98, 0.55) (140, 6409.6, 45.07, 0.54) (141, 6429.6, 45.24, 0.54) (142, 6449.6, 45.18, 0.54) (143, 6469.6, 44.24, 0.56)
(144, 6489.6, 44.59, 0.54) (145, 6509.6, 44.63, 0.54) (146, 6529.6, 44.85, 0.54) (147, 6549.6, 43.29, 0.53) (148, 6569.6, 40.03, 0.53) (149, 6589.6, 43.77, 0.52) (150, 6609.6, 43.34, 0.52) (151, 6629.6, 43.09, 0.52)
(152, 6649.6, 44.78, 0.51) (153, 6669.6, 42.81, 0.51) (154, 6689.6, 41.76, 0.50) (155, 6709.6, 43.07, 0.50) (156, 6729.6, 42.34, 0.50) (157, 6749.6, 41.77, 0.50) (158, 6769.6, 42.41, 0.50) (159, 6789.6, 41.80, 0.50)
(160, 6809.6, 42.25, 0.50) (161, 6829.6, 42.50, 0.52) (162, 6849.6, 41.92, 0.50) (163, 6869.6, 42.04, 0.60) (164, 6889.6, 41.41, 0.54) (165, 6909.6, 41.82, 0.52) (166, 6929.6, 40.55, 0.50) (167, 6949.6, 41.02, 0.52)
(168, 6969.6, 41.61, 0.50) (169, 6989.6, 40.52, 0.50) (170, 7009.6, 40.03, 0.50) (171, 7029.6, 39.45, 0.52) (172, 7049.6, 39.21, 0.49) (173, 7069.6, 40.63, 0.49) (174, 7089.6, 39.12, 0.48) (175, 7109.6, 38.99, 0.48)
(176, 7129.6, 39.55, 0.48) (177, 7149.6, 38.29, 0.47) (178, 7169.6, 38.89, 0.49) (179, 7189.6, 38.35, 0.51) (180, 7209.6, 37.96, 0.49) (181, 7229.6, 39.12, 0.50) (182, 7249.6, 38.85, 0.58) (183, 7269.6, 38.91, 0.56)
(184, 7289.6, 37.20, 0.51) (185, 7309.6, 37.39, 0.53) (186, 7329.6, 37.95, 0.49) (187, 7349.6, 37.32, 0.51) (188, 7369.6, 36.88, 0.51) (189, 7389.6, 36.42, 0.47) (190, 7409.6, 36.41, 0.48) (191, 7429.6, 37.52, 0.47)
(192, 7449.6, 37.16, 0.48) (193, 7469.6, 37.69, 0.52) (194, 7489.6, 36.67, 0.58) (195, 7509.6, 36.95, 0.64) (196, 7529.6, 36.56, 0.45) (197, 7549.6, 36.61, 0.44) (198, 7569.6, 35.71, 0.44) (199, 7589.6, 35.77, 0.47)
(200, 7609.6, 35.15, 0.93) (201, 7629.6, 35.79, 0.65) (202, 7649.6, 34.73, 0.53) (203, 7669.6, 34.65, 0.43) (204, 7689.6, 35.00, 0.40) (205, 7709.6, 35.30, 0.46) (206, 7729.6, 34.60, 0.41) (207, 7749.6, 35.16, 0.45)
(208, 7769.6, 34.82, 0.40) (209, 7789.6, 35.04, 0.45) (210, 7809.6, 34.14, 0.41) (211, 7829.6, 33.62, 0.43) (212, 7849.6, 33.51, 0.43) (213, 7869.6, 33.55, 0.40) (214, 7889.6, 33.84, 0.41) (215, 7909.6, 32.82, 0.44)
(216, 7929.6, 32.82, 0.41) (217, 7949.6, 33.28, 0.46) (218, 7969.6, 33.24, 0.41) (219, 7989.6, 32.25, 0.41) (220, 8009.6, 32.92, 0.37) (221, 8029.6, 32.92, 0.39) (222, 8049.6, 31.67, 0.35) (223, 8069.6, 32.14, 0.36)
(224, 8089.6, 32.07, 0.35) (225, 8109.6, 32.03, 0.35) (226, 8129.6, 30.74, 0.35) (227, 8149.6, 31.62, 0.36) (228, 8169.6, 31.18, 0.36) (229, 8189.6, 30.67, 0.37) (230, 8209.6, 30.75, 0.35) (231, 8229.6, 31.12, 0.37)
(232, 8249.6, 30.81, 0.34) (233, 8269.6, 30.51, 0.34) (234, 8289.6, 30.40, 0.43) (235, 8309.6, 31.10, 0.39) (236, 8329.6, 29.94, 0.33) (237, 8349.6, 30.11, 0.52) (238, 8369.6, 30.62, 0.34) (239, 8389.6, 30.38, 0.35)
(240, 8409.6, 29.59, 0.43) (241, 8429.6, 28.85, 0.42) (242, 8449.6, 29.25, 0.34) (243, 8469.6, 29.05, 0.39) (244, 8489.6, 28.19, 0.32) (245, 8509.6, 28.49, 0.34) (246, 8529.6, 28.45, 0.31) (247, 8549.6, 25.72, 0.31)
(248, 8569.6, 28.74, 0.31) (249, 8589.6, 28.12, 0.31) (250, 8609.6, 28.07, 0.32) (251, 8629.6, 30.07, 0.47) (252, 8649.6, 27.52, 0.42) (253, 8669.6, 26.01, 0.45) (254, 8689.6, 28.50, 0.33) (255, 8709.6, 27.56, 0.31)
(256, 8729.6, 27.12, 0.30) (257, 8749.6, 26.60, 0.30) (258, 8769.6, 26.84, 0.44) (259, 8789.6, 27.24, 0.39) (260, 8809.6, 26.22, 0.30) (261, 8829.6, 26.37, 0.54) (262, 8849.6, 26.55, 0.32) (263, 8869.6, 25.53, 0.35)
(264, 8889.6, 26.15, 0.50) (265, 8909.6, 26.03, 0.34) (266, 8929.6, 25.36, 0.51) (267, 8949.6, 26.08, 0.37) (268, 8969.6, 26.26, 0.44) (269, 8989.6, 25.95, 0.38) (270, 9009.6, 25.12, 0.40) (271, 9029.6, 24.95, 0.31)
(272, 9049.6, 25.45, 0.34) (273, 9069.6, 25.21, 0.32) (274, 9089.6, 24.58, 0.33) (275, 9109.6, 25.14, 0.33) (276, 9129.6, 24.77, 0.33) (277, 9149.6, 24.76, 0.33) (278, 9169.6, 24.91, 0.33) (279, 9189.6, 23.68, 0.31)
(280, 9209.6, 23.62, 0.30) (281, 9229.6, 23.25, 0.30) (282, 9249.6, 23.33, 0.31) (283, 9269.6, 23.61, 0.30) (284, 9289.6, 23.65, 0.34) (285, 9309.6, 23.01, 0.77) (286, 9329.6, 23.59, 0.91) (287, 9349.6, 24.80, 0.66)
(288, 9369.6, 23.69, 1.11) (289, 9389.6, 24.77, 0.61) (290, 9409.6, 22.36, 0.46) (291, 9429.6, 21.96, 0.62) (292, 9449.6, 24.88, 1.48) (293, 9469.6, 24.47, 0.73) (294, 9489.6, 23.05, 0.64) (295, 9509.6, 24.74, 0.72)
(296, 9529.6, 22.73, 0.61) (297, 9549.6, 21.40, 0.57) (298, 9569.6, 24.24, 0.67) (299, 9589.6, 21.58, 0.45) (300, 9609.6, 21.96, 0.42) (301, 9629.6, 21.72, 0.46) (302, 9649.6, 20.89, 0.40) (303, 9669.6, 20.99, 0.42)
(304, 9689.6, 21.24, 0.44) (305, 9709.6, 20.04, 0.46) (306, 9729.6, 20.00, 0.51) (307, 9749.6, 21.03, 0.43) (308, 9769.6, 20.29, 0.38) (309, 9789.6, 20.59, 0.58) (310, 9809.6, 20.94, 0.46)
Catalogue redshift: 0.00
